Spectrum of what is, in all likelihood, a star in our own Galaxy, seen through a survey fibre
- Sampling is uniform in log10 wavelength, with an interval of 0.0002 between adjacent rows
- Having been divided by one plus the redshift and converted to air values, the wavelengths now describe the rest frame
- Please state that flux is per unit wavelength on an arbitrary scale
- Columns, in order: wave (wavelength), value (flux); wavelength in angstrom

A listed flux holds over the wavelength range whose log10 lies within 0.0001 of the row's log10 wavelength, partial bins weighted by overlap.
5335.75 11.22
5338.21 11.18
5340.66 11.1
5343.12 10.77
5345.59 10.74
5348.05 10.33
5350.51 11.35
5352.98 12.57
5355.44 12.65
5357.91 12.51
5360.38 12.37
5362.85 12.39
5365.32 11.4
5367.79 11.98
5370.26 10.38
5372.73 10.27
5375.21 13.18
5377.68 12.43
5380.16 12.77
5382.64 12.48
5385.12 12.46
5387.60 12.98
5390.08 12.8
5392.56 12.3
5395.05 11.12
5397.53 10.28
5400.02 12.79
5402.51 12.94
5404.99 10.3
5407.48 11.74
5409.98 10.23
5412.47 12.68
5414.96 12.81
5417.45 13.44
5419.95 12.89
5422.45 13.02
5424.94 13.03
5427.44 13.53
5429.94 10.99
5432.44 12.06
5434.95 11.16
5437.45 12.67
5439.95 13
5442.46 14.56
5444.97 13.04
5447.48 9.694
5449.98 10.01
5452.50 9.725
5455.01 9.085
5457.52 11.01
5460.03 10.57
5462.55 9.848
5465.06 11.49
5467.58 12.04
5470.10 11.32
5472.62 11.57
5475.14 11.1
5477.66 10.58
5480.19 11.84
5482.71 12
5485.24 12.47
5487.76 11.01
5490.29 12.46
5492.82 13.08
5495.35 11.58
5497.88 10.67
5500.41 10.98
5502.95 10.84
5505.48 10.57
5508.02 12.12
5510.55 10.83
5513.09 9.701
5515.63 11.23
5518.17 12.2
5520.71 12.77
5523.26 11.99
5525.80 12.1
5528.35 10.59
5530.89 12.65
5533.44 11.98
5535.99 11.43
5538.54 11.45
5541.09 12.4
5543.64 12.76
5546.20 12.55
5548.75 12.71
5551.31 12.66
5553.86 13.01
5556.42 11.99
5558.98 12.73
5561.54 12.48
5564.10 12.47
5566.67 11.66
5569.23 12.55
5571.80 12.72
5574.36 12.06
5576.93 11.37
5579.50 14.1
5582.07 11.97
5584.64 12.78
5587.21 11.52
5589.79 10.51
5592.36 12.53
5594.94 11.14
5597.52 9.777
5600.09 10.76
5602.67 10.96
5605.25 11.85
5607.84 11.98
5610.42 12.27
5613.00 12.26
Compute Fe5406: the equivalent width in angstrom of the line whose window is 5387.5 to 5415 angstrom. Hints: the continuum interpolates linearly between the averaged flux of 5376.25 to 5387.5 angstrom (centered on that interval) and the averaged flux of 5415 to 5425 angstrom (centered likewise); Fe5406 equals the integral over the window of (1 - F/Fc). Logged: 2.2 angstrom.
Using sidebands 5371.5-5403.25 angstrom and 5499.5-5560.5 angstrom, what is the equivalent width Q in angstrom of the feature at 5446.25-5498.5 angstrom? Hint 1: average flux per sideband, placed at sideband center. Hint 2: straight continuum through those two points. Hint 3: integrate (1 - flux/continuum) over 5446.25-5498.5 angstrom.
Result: 3.8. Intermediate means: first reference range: 12.2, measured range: 11.1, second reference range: 11.9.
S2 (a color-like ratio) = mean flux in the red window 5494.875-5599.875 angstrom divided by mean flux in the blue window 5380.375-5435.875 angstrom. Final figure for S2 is 0.97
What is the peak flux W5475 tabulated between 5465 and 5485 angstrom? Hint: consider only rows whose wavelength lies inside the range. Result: 12.04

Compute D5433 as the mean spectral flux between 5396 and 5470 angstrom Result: 11.7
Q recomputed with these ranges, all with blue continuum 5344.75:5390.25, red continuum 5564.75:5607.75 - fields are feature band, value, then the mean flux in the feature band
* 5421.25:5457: 0.4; 11.8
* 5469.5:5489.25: 0.6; 11.5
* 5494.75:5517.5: 1.7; 11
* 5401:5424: -0.6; 12.2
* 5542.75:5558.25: -1.0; 12.6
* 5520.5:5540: 0.0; 11.8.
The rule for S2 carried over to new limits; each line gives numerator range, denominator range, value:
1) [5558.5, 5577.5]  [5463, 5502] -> 1.06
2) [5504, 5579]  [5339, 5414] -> 1.02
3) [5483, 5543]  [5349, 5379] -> 0.97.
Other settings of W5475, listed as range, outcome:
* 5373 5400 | 13.18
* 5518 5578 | 13.01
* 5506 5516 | 12.12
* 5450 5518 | 13.08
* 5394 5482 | 14.56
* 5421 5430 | 13.53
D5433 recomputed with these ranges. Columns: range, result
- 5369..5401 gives 12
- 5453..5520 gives 11.2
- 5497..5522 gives 11.2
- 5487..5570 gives 11.9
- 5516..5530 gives 11.9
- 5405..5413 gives 11.2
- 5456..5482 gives 11.1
